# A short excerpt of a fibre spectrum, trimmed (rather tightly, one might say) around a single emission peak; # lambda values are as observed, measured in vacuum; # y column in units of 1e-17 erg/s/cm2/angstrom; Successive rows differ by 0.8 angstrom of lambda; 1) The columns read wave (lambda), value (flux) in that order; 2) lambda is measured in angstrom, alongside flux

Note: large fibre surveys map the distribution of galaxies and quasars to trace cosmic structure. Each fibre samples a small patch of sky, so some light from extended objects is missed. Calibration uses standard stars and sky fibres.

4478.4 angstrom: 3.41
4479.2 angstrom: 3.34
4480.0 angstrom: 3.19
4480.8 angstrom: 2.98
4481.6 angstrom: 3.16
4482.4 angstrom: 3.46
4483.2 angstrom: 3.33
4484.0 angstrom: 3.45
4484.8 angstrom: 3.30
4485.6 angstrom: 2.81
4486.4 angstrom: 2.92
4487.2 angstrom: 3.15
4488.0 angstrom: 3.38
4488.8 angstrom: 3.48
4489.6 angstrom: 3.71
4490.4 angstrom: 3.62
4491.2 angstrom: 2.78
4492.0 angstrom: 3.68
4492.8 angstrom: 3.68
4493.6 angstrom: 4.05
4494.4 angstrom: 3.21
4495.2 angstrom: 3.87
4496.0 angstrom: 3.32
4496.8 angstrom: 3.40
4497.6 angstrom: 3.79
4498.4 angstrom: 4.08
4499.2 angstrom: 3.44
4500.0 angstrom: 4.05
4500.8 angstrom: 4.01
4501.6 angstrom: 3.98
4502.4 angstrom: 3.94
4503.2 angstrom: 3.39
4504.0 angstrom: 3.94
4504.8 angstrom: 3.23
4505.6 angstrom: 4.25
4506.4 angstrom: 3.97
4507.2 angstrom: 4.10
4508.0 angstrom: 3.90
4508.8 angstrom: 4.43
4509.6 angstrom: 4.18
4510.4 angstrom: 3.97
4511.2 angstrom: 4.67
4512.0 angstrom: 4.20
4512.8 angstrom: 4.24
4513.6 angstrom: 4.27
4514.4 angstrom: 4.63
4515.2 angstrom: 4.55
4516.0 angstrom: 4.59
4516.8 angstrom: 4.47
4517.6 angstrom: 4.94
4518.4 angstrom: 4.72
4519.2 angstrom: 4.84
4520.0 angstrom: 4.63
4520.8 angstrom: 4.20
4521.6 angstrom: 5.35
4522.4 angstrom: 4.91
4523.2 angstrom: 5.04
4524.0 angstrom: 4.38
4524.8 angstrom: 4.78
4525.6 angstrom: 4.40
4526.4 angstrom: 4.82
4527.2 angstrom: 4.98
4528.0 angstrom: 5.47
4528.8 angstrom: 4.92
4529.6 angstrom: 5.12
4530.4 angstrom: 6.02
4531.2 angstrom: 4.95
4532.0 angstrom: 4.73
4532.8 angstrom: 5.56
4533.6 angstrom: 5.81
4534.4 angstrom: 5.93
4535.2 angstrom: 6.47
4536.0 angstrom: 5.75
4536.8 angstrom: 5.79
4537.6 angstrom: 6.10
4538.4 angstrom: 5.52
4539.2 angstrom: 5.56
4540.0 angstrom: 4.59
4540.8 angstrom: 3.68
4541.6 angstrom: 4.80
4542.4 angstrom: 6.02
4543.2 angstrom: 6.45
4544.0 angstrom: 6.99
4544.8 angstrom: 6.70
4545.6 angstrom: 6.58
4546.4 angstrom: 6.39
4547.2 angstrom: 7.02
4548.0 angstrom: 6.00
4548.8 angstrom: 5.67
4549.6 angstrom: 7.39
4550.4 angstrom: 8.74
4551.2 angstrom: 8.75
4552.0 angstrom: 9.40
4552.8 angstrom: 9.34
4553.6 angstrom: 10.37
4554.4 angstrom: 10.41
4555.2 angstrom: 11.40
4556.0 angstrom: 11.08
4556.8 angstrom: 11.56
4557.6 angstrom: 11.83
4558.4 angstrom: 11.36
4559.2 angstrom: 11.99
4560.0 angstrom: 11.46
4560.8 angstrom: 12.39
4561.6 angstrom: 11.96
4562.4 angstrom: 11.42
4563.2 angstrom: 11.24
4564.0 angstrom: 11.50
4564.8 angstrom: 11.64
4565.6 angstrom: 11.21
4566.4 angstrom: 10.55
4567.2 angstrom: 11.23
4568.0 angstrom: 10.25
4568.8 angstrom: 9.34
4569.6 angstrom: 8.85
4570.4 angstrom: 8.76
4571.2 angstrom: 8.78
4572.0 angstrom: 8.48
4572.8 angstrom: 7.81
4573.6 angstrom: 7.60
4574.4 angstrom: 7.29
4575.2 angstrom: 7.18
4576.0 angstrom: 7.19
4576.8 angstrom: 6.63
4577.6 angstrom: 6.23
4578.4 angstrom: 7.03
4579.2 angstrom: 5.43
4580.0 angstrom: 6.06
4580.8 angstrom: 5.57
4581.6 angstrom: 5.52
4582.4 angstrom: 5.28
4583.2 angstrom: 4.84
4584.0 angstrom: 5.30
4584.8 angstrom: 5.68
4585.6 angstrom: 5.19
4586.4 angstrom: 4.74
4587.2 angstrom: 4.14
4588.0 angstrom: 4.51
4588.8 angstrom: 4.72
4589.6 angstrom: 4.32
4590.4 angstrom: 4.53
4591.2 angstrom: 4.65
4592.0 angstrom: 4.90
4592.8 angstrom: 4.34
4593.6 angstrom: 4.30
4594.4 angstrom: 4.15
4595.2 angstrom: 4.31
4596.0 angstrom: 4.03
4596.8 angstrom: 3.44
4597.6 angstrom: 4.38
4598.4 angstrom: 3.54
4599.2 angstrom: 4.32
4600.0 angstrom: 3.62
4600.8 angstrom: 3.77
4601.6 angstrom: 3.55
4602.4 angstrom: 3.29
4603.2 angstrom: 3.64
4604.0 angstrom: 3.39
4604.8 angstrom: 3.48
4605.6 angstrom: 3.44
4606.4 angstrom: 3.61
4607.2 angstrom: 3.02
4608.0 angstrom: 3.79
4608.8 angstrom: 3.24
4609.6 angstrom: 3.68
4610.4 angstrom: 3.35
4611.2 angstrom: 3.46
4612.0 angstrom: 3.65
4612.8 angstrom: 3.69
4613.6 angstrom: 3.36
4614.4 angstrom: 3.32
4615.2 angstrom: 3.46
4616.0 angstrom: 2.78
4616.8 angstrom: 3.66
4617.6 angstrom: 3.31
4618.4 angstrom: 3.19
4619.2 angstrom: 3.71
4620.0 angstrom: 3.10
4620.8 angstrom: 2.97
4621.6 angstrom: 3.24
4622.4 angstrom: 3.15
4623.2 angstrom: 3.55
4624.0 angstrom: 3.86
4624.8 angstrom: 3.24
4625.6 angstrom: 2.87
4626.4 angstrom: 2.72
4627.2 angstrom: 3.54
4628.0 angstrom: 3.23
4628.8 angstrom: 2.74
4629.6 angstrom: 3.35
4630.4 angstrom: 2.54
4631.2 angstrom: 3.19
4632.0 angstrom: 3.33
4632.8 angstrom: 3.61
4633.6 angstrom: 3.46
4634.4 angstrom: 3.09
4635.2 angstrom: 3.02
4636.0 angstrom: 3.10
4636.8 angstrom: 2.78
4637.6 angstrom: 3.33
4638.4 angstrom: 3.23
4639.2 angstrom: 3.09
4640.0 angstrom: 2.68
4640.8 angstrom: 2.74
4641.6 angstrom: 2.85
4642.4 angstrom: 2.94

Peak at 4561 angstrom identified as C IV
